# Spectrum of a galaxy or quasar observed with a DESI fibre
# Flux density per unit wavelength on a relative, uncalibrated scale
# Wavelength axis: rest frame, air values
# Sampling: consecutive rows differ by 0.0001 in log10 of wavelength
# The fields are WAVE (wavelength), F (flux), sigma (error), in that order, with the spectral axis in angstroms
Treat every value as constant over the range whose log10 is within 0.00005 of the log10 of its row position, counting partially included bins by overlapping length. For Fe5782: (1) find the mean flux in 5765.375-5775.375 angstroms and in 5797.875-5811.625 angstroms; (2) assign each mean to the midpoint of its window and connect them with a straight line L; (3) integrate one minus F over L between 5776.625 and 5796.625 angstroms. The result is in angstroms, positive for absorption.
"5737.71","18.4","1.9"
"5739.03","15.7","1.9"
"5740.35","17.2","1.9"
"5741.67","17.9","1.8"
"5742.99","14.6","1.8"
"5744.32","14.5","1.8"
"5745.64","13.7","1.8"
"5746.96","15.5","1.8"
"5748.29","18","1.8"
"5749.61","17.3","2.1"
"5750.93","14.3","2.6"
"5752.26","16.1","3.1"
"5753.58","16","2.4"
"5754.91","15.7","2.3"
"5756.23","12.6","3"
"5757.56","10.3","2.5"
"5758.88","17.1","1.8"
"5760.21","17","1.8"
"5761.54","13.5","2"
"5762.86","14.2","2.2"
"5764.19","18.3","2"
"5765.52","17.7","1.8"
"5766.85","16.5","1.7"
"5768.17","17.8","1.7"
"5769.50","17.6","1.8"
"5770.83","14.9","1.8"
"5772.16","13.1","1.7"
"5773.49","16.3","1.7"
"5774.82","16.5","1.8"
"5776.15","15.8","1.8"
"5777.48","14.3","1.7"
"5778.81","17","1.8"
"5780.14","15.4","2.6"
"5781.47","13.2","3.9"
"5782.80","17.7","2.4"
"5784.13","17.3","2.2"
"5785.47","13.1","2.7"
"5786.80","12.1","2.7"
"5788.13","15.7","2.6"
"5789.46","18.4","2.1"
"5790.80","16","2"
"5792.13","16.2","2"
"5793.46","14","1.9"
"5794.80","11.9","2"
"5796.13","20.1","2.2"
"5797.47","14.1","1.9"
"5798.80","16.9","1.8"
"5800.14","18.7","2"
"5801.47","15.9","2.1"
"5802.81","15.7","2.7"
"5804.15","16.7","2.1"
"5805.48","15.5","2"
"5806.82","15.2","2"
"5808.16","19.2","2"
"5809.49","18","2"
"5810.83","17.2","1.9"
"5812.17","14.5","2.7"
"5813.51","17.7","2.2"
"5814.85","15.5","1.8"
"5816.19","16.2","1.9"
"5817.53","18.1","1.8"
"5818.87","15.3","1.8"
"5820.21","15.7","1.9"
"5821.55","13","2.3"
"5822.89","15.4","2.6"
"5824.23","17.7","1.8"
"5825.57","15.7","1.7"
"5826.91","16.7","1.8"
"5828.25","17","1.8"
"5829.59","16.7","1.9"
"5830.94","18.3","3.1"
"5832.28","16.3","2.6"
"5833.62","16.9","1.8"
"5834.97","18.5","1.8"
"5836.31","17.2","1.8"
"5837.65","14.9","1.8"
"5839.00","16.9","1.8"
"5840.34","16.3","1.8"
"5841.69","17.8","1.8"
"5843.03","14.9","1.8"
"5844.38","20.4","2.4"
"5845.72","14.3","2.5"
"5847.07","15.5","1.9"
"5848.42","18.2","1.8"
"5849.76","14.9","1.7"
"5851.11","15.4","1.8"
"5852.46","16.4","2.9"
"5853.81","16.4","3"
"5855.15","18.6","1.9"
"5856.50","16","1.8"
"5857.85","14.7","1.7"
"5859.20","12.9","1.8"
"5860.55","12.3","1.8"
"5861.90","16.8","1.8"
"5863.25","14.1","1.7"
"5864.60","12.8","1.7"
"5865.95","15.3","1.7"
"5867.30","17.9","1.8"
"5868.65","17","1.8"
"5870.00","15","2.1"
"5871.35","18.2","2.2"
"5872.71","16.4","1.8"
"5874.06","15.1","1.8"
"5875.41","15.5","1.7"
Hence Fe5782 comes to 1.3 angstroms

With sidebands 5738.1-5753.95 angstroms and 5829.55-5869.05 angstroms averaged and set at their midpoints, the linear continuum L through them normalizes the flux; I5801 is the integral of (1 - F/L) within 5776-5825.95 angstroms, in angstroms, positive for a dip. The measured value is 0.3 angstroms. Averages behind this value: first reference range 15.9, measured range 16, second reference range 16.1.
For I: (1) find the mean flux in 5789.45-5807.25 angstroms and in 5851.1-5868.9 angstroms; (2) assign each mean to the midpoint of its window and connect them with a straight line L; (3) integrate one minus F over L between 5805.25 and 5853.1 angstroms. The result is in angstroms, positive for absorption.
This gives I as -2.3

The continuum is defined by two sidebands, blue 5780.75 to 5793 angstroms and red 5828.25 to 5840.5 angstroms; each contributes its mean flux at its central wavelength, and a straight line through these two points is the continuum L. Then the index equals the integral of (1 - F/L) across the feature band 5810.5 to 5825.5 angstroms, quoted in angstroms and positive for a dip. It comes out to 0.4 angstroms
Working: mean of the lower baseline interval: 15.5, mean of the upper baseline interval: 16.9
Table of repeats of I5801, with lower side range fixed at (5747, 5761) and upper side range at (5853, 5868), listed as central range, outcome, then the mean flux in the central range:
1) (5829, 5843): -1.4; 16.9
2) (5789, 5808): -1.0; 16.1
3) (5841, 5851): -0.8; 16.5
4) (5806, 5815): -0.9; 16.8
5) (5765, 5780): -0.7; 16.1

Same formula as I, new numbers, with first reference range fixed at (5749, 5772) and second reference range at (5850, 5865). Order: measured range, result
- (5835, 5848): -1.2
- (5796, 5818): -1.8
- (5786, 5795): 0.3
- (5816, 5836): -1.6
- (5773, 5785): -0.3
